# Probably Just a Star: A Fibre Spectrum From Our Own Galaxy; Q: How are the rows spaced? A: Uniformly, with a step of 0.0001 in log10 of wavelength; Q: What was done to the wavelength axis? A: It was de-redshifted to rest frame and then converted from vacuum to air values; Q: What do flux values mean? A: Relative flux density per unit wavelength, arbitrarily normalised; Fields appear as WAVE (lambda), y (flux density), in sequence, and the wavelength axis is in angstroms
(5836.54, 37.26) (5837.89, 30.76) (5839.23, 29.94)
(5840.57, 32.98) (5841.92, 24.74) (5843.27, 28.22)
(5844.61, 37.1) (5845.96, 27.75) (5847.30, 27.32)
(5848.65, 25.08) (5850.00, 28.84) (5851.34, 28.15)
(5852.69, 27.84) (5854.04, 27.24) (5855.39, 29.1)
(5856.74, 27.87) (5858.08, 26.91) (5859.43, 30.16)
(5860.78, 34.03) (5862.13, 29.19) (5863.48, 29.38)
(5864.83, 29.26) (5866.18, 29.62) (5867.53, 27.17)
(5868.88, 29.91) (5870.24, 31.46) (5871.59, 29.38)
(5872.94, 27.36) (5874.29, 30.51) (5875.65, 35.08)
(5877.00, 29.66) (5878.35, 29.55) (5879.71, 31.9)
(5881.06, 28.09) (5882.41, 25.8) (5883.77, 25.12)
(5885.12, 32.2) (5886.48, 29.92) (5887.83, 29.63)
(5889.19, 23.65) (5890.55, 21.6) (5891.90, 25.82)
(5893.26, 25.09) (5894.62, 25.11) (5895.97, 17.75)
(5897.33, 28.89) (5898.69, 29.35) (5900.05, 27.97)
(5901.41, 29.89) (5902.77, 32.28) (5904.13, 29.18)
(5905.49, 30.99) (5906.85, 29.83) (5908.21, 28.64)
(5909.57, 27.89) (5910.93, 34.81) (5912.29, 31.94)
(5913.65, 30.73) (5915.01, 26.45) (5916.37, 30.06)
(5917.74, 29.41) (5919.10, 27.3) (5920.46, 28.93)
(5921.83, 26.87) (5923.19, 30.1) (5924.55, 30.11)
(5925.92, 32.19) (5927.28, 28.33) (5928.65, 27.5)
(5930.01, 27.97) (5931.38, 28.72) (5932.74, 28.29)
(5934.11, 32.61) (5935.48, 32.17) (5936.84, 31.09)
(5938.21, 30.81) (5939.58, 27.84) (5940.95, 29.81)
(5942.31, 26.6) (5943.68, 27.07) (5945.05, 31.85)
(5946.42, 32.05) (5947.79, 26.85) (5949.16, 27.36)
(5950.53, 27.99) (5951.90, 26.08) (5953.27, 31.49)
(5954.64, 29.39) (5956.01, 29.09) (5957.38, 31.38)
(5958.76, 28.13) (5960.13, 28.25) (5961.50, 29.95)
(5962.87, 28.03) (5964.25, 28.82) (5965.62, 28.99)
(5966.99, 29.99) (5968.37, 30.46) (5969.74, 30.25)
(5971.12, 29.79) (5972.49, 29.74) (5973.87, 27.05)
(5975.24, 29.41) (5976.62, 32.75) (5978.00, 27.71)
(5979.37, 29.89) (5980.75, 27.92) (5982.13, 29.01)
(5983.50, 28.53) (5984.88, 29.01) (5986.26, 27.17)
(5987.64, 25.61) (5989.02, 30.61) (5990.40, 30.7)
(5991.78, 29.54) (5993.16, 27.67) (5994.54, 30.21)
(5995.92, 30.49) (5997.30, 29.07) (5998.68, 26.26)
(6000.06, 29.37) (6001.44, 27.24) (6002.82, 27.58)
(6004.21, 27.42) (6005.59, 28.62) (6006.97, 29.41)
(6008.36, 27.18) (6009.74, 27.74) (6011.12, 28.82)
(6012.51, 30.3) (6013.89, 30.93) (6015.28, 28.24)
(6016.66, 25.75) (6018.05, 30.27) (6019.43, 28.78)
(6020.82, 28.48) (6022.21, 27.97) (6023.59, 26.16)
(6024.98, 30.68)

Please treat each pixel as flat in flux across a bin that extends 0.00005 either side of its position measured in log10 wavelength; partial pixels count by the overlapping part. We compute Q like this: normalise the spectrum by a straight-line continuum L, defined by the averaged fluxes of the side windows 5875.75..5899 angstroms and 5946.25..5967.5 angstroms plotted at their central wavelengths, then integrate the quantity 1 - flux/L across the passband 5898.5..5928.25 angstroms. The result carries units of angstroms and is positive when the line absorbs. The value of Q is -2.0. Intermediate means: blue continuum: 27.2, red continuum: 28.9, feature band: 29.7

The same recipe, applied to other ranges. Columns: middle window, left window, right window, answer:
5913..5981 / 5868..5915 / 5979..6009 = -1.5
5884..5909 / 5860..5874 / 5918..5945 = 1.6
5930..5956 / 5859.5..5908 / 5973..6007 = -0.6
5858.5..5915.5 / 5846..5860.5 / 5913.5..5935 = -0.7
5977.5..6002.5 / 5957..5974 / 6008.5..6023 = 0.3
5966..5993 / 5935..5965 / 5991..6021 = -0.3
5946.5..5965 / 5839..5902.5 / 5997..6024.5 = -0.3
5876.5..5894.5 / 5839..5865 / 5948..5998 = 1.0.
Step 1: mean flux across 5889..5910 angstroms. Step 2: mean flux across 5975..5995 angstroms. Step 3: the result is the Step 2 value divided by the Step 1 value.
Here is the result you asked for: 1.1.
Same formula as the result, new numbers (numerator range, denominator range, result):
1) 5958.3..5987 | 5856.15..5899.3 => 1.03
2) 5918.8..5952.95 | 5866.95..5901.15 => 1.04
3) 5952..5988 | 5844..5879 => 0.99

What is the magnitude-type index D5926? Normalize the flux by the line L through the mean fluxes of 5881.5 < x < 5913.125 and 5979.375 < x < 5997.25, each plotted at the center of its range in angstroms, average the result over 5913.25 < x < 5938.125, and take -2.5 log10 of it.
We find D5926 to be -0.042 mag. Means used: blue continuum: 28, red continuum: 28.9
